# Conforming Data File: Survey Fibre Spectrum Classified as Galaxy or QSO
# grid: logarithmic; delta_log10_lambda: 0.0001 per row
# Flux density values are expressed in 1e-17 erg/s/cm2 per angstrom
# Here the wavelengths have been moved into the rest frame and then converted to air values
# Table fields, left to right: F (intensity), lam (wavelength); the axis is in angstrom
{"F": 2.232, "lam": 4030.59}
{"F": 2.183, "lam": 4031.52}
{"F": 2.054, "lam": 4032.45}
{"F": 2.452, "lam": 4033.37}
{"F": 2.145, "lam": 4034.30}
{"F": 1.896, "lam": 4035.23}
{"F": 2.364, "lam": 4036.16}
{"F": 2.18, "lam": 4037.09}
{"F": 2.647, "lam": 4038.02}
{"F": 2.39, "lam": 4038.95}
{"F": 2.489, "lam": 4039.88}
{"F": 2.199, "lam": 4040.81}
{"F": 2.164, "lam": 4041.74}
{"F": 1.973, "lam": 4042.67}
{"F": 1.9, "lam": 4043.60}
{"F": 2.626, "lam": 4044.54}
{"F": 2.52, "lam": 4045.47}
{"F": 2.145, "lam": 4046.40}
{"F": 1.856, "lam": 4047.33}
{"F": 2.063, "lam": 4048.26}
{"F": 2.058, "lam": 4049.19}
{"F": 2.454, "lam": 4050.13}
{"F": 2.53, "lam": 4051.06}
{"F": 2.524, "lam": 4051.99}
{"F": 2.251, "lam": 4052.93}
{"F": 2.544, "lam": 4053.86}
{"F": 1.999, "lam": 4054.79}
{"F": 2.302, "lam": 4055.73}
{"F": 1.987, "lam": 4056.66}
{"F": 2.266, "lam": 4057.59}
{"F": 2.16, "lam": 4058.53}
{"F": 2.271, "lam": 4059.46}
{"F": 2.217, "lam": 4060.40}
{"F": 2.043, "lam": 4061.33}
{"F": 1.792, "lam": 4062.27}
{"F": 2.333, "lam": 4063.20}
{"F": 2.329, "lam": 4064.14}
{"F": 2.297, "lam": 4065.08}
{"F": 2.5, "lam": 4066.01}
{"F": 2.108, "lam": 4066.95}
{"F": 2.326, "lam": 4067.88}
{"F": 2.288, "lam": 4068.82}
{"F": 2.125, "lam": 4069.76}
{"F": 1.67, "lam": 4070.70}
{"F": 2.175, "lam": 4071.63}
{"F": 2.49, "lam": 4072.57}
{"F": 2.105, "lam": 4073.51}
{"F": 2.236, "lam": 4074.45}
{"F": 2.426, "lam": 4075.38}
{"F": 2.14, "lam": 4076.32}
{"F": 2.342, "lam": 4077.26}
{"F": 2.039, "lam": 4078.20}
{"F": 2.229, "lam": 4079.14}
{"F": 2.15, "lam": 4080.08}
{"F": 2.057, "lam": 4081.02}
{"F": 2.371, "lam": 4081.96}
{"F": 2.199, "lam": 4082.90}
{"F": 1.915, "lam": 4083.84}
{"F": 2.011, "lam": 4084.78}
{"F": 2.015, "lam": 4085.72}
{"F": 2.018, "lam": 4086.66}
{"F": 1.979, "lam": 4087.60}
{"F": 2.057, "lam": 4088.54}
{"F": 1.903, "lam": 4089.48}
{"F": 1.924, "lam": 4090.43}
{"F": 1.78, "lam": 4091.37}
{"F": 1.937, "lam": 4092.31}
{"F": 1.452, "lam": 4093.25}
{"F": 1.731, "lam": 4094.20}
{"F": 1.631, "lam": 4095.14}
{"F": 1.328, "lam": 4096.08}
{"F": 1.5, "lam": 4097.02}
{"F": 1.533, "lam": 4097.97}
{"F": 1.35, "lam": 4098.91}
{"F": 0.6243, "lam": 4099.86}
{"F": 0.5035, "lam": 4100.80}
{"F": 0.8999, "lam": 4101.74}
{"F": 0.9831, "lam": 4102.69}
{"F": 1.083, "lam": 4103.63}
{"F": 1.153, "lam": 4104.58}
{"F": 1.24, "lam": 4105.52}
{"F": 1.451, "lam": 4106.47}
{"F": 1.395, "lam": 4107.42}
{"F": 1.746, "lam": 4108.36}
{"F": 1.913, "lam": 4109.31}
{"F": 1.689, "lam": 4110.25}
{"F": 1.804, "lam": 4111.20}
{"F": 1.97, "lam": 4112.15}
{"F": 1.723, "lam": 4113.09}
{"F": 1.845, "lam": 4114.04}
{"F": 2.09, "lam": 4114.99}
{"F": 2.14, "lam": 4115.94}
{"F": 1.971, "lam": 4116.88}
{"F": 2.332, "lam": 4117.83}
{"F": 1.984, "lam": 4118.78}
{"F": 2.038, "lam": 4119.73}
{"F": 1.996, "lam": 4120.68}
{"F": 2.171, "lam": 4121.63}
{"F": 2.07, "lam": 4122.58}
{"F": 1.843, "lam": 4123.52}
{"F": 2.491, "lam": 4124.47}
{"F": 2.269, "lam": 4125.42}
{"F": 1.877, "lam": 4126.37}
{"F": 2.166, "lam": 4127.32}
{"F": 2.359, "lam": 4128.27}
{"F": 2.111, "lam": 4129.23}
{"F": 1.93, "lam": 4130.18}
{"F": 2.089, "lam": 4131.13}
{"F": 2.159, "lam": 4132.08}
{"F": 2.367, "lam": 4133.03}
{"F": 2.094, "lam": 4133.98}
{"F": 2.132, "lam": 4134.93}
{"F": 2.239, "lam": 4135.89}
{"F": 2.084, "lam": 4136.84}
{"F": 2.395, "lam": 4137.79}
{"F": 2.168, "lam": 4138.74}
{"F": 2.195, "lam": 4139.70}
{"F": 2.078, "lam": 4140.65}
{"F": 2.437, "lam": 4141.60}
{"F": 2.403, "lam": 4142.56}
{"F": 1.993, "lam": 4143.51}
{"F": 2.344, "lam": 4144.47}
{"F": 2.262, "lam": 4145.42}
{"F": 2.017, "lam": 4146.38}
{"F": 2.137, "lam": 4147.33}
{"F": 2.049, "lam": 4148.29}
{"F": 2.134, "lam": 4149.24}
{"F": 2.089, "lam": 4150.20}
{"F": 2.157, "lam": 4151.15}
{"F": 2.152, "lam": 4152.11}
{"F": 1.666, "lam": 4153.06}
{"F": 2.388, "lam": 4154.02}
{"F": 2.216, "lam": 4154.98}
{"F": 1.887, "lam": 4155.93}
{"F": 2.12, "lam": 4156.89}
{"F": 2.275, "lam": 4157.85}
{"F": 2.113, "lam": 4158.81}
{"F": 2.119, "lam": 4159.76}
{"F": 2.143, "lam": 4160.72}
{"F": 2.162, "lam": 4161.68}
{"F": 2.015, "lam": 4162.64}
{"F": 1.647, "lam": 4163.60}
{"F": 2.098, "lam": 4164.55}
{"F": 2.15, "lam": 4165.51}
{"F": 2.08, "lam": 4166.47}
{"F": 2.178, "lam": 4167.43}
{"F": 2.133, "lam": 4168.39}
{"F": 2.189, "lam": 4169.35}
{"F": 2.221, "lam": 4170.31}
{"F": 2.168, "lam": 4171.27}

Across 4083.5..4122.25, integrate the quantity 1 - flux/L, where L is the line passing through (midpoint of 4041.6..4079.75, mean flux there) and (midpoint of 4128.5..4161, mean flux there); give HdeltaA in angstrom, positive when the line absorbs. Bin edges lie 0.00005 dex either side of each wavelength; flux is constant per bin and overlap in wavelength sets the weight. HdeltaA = 8.9 angstrom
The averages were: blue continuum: 2.21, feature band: 1.68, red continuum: 2.15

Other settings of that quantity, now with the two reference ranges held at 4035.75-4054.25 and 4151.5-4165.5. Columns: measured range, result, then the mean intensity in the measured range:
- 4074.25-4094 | 1.5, 2.05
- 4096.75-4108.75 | 5.5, 1.18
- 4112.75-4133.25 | 0.5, 2.09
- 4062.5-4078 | 0.1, 2.23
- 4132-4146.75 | -0.7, 2.21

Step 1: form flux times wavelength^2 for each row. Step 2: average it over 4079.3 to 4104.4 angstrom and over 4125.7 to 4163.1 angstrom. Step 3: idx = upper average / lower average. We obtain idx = 1.33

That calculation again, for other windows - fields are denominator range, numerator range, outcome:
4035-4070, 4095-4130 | 0.79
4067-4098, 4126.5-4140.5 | 1.11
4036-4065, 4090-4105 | 0.61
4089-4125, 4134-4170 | 1.31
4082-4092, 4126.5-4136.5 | 1.10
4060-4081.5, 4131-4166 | 1.01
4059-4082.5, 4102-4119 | 0.78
